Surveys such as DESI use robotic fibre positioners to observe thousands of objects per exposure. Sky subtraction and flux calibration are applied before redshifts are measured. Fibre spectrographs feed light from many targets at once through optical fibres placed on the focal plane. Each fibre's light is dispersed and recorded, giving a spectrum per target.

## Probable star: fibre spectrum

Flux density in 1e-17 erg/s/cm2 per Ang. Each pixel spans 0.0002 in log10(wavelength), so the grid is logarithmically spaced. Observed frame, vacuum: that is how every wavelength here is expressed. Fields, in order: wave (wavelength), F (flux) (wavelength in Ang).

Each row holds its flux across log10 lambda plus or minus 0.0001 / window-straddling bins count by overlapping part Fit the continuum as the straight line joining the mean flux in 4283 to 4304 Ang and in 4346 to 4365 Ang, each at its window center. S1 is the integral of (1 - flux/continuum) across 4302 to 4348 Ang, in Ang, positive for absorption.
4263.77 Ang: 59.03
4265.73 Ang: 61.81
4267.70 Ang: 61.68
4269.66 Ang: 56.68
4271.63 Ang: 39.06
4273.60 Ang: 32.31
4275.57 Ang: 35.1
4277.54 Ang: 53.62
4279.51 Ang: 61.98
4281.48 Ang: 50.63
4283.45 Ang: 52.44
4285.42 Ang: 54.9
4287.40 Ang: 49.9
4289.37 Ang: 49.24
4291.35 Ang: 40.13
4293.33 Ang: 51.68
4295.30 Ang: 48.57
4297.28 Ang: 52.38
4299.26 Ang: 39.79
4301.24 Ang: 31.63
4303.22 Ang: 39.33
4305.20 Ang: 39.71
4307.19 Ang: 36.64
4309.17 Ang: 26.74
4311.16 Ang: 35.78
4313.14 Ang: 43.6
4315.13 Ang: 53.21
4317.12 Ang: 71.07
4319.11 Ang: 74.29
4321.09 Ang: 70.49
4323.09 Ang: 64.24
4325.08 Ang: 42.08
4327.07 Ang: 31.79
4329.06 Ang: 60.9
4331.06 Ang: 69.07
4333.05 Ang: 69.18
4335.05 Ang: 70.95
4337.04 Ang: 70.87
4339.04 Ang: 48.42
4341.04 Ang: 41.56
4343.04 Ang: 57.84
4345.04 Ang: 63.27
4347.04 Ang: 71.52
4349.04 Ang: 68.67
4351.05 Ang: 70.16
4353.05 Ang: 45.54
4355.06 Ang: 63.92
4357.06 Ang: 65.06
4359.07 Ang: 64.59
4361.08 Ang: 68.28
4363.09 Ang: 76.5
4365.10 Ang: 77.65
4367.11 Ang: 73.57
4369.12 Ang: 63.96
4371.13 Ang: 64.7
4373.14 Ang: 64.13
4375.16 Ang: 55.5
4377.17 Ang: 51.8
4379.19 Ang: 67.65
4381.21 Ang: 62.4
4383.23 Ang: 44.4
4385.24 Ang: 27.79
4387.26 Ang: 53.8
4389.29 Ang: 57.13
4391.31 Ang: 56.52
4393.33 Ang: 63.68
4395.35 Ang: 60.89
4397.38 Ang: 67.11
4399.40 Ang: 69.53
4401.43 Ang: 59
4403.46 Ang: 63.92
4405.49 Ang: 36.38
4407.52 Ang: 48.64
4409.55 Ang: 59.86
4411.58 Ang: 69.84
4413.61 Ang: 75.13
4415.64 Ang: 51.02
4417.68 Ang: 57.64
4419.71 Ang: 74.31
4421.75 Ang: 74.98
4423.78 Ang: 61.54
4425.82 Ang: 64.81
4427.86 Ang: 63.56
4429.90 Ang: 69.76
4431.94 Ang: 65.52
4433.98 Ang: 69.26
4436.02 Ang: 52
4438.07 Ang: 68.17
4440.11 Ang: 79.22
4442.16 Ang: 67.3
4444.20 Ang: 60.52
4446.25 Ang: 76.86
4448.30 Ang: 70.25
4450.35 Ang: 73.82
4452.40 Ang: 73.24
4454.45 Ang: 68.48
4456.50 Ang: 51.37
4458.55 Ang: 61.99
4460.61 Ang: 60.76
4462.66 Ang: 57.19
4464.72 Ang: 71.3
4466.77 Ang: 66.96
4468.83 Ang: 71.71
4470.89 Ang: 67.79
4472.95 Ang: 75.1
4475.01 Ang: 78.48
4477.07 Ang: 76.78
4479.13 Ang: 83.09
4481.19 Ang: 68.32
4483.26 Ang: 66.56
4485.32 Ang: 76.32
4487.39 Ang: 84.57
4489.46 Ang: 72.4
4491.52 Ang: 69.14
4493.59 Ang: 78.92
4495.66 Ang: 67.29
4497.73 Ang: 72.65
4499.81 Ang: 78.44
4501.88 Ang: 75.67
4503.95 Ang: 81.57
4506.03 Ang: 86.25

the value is 2.1 Ang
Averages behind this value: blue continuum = 46.3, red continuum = 66.6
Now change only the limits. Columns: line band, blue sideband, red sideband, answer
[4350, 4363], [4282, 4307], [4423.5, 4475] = -2.3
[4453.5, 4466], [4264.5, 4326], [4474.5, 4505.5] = 1.7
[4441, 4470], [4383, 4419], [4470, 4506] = 0.8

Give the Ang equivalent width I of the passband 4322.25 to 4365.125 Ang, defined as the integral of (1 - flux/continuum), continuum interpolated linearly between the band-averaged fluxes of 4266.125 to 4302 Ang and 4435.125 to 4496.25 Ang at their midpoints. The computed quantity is -4.8 Ang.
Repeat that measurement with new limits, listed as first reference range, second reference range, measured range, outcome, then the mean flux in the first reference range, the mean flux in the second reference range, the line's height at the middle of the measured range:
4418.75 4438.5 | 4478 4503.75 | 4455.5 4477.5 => 1.4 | 66.3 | 74.7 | 71.4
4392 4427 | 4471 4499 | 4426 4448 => -0.2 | 62.2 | 74.4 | 66.6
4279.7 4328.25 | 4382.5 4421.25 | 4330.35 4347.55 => -3.5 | 48.2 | 58.1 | 51.7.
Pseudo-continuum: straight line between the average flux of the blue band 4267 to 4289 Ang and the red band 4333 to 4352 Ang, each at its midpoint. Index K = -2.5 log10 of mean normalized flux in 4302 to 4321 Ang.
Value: 0.191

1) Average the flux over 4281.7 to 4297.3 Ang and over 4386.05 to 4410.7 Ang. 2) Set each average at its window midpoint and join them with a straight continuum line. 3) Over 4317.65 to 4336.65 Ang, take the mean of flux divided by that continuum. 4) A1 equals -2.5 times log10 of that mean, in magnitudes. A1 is -0.18 mag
